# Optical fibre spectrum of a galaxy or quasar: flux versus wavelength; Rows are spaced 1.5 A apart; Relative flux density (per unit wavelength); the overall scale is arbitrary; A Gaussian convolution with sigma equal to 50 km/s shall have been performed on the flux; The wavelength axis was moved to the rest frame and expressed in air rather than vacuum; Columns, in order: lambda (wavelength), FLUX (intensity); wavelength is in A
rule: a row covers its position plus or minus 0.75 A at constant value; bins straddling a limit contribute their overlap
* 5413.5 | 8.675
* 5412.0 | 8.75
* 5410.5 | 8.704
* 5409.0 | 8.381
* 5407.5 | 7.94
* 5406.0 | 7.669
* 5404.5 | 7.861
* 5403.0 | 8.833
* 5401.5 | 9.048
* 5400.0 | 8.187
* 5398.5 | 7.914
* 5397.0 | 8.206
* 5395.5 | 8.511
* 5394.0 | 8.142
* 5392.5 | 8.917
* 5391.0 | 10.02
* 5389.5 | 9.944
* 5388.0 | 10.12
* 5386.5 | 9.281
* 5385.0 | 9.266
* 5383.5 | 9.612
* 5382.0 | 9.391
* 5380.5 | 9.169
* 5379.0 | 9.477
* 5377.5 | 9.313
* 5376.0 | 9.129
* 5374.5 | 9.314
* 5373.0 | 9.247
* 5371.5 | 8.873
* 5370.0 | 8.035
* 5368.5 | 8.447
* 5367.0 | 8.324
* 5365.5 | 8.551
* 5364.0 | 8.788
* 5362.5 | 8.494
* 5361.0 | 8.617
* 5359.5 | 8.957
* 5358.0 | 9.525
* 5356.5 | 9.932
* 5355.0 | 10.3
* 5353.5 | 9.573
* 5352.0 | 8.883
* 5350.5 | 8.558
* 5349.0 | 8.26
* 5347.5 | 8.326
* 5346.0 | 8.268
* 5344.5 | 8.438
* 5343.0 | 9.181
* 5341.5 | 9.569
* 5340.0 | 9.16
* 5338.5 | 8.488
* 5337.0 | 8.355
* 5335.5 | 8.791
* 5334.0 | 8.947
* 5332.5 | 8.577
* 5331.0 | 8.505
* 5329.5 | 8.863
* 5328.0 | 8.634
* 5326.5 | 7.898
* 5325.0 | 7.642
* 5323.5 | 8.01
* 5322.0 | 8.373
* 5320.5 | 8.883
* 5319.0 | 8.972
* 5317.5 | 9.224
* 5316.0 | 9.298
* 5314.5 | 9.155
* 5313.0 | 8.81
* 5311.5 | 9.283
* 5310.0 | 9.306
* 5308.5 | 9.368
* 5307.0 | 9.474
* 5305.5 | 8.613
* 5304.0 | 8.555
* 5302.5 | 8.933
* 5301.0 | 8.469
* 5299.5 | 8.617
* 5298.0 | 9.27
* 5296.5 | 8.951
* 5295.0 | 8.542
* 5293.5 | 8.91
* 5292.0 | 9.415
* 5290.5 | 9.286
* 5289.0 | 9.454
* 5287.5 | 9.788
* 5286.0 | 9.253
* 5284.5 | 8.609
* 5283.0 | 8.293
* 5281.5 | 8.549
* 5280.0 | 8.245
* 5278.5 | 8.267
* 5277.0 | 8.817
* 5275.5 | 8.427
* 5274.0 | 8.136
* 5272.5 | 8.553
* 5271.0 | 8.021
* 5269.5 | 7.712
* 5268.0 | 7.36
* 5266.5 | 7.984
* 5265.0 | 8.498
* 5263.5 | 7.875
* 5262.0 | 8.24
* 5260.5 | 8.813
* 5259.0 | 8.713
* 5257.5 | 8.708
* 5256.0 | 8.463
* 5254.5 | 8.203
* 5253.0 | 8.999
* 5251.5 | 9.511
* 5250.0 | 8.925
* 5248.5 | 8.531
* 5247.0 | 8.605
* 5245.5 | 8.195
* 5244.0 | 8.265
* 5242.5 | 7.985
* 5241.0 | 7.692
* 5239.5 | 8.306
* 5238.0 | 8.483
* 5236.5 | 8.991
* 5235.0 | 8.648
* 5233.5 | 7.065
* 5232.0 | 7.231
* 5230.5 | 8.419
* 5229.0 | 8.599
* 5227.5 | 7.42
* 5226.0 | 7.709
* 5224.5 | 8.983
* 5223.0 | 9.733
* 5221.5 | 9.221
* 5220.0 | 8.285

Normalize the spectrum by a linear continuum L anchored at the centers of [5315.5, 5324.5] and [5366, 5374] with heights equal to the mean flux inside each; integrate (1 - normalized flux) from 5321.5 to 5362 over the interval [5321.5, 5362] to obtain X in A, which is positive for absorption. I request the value -0.4 A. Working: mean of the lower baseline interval 8.75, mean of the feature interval 8.76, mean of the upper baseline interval 8.61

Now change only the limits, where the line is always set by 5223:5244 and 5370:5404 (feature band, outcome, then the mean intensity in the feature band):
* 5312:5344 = -0.1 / 8.73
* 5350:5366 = -0.4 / 9.12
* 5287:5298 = -0.9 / 9.18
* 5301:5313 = -0.6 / 9.02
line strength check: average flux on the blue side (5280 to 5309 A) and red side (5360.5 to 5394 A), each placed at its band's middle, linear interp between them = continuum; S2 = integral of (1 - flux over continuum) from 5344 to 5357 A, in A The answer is 0.1 A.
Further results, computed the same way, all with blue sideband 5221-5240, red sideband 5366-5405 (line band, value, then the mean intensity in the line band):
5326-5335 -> 0.1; 8.6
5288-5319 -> -1.5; 9.05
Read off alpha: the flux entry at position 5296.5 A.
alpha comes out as 8.951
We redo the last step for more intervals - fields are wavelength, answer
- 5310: 9.306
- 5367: 8.324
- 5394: 8.142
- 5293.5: 8.91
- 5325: 7.642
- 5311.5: 9.283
